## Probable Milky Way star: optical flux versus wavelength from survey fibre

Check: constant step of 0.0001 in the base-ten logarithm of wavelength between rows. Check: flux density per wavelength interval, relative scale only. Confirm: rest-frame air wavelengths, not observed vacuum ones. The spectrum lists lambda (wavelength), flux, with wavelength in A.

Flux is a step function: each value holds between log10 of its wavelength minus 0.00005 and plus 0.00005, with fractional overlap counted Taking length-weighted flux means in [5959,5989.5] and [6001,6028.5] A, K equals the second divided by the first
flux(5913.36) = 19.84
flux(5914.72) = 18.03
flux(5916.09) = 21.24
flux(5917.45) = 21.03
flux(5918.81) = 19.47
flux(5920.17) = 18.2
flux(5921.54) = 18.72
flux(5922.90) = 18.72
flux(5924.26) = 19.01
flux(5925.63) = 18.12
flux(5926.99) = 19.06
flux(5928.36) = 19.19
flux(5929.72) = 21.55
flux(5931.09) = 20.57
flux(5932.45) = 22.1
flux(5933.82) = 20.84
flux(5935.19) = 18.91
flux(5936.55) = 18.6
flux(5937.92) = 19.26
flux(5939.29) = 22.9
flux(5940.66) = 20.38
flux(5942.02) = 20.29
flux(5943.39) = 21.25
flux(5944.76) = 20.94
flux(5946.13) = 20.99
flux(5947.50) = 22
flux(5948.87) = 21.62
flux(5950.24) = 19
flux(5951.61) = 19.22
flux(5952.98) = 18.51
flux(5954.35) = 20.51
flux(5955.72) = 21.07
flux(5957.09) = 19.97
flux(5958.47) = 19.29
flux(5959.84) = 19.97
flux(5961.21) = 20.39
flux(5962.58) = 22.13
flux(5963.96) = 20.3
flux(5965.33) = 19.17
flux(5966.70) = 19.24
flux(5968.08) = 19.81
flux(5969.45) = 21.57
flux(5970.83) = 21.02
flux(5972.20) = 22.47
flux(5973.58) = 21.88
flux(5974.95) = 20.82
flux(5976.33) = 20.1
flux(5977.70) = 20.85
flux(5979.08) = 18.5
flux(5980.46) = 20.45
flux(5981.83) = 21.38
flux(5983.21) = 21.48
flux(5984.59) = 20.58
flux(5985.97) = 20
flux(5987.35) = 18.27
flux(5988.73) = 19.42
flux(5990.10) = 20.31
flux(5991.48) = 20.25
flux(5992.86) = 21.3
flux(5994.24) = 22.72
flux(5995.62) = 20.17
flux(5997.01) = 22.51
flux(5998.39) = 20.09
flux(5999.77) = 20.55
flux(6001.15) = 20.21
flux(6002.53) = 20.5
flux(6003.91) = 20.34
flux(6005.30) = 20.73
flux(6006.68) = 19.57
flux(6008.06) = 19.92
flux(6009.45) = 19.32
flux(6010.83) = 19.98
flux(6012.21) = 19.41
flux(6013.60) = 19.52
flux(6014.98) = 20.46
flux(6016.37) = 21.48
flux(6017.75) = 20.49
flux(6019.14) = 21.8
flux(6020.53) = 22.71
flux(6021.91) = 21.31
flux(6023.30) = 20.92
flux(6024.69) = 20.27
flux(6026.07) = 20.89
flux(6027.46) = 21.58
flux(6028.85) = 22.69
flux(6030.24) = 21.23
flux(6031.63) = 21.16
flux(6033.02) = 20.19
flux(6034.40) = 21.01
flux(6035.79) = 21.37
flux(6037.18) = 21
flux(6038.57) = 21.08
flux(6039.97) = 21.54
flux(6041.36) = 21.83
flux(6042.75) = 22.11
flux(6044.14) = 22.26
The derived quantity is 1.01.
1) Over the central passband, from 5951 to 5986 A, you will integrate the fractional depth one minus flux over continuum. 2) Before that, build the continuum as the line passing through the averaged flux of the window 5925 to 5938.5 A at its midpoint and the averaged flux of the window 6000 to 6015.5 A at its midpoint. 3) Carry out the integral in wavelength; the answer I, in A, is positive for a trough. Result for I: -0.9 A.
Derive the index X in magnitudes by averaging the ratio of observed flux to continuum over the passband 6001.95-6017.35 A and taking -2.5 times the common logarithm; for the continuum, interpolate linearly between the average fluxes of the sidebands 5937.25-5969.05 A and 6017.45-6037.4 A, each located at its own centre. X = 0.05 mag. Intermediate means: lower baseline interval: 20.4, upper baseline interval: 21.3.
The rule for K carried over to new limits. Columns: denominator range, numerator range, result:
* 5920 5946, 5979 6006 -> 1.03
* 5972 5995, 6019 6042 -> 1.03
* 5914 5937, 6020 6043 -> 1.09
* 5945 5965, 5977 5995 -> 1.00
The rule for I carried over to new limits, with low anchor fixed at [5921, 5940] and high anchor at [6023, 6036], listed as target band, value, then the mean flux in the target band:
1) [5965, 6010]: 0.2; 20.5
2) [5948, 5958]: 0.1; 20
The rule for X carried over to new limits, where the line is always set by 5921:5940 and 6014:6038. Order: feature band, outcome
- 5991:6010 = 0.013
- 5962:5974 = -0.023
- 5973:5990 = 0.013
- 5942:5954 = -0.019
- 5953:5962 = 0.006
